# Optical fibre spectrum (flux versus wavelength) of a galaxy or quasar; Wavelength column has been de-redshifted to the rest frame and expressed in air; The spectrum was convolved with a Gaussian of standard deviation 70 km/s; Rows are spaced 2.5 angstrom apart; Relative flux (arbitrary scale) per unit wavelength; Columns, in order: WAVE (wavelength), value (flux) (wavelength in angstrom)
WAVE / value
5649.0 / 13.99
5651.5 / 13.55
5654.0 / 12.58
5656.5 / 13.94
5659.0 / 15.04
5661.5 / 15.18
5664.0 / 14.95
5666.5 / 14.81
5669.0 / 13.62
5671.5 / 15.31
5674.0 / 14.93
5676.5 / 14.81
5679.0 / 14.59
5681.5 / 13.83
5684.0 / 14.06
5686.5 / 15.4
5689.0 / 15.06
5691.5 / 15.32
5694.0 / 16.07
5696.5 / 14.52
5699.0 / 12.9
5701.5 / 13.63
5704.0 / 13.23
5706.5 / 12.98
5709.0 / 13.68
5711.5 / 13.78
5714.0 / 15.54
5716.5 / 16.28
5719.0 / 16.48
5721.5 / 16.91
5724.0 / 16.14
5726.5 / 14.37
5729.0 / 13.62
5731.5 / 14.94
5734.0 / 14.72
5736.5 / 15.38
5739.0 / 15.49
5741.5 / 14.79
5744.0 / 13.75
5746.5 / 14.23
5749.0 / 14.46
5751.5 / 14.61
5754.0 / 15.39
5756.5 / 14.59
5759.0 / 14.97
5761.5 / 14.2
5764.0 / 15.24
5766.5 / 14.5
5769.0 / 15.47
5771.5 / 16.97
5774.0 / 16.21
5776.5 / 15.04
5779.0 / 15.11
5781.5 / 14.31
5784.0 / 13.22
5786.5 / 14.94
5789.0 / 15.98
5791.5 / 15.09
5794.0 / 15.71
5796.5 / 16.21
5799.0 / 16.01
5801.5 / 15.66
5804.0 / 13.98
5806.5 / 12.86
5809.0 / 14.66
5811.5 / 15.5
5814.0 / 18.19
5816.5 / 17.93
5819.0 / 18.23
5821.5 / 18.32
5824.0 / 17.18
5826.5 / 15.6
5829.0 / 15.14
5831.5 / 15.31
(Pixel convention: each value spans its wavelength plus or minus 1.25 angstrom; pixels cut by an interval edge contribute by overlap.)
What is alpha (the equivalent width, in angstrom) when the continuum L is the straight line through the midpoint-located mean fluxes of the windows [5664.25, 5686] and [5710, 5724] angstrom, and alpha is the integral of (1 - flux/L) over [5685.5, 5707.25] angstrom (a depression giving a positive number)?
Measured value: 1.1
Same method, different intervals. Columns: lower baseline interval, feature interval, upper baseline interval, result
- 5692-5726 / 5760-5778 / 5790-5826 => 0.25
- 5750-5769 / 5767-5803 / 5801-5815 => -1.07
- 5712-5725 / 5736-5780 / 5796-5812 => 1.53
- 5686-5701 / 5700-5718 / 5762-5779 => 0.91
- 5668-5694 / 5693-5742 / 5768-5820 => 0.87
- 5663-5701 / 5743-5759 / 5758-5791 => 0.46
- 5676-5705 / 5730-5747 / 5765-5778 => 0.43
